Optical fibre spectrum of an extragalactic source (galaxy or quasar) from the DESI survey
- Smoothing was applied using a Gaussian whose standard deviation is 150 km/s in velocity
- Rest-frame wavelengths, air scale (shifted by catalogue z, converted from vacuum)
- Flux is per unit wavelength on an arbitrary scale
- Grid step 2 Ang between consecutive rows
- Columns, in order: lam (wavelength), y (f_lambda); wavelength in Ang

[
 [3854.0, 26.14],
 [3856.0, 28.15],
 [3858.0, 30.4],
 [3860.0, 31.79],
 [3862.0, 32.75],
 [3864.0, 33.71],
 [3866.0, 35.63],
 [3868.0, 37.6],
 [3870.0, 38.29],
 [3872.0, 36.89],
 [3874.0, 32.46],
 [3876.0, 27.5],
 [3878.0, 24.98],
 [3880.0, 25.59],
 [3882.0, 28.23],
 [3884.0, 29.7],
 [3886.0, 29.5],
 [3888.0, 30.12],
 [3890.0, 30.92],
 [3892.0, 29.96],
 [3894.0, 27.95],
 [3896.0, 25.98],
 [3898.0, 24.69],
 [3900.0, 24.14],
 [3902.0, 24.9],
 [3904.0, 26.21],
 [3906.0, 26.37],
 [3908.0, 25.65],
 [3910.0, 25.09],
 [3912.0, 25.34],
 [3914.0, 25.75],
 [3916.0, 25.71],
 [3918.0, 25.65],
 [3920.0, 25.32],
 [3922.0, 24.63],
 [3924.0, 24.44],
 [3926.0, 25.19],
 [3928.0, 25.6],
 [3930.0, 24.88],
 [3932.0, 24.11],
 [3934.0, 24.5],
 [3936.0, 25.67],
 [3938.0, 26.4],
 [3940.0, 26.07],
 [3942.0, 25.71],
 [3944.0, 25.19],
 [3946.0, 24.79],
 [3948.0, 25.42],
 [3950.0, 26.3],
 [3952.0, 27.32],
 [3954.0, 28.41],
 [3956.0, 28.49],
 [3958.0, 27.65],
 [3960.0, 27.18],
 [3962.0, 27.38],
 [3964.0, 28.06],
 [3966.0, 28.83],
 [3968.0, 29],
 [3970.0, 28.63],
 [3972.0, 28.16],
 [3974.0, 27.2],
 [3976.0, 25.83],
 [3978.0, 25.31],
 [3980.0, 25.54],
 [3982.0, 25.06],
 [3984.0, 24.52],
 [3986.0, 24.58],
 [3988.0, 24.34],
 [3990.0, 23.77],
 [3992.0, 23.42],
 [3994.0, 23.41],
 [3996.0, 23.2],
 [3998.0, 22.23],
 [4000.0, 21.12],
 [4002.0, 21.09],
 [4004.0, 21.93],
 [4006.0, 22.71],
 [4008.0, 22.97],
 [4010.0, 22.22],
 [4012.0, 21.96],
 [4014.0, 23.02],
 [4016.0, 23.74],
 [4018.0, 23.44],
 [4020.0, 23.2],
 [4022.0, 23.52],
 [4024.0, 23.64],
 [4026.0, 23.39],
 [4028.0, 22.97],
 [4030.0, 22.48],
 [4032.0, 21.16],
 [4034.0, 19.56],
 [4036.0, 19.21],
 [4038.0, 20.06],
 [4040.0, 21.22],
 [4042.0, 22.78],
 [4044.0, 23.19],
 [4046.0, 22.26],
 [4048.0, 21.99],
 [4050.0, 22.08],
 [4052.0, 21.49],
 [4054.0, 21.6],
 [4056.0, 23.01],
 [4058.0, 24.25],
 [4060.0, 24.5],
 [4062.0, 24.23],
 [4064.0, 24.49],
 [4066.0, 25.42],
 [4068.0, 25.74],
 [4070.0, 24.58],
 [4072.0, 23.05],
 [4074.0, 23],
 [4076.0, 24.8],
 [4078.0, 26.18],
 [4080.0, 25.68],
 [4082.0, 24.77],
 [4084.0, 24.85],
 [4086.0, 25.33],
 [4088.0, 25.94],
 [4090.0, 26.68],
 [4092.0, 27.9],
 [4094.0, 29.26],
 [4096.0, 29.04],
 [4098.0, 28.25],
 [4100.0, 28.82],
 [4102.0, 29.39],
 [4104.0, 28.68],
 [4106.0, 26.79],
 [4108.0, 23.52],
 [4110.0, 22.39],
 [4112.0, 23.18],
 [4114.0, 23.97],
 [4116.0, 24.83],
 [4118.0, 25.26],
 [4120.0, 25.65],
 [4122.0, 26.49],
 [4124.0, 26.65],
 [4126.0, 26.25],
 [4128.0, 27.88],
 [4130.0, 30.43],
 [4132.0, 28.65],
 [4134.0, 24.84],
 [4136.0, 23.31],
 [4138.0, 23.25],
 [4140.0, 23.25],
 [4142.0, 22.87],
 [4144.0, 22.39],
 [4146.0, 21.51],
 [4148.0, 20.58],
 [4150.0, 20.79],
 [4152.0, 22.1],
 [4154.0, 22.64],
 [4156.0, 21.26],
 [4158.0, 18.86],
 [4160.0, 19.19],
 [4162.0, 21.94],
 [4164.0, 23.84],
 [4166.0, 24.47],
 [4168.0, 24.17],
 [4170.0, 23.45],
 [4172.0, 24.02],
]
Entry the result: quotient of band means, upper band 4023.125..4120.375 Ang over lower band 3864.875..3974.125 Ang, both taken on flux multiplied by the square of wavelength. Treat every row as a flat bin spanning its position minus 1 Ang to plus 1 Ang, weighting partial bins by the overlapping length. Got 1.0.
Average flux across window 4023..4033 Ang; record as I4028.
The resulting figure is 22.7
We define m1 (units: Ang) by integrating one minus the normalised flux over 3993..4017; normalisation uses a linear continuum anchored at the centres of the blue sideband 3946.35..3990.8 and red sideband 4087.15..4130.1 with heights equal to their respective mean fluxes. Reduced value 3.8 Ang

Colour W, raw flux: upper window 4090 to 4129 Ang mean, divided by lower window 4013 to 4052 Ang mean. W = 1.19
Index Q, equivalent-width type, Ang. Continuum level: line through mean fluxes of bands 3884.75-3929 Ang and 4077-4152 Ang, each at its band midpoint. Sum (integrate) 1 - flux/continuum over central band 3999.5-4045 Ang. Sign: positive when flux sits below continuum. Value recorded 6.4 Ang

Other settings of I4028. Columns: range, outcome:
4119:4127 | 26.3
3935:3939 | 26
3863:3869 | 35.6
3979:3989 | 24.8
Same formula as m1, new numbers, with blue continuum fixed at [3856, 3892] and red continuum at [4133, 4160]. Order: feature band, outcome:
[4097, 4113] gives -2.0 Ang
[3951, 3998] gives 2.9 Ang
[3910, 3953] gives 5.8 Ang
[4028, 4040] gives 2.4 Ang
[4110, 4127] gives -1.6 Ang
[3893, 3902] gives 1.5 Ang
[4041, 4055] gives 1.8 Ang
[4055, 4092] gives -0.6 Ang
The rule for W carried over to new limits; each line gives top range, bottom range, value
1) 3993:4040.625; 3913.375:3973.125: 0.84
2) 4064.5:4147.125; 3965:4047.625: 1.09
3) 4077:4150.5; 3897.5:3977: 0.98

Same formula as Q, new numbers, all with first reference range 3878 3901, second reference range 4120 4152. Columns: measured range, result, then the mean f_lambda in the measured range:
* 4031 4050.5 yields 3.37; 21.3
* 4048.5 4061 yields 1.38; 22.8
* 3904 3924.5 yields 1.48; 25.5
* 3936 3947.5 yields 0.62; 25.6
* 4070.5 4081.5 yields 0.34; 24.6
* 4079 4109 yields -2.26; 27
